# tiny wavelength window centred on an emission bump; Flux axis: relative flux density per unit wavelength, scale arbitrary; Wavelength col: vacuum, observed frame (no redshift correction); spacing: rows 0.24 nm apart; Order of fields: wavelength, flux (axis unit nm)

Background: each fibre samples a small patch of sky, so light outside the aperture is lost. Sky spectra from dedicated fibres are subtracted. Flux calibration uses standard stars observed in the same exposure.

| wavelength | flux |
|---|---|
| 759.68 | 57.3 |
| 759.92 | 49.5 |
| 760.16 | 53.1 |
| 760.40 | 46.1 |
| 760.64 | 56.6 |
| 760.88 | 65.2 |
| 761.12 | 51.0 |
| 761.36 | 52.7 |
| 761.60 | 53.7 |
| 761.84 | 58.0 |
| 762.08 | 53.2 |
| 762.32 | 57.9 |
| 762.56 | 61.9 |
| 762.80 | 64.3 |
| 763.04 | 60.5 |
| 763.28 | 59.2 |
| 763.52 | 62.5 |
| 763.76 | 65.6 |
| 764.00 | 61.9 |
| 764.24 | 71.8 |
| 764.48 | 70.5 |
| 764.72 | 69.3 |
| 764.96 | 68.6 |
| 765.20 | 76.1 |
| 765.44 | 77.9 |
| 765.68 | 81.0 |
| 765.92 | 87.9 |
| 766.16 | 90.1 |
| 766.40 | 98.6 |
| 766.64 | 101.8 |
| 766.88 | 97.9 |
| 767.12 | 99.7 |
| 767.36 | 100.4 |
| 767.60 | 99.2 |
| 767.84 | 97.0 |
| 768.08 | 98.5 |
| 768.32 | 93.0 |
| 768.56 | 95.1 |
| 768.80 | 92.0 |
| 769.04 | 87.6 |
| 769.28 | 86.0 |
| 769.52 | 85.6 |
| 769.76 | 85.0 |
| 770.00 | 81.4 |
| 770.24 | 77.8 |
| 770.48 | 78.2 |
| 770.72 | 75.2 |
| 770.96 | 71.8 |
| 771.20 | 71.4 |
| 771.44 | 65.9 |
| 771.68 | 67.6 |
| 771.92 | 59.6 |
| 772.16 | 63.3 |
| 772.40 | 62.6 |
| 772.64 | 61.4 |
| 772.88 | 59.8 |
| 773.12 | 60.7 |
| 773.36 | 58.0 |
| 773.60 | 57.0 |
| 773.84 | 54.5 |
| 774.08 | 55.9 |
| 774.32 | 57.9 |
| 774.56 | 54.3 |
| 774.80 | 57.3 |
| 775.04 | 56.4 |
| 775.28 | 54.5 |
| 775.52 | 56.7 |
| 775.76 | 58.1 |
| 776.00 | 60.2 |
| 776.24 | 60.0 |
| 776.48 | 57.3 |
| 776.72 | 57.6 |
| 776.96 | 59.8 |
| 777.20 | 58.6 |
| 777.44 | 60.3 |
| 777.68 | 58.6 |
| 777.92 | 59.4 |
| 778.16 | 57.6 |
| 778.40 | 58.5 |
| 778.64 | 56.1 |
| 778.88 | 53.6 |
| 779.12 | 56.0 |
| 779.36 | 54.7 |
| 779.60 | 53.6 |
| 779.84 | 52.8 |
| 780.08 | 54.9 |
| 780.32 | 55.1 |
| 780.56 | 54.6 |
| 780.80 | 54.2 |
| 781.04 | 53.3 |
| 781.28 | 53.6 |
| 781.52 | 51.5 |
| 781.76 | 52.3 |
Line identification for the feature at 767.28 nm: Mg II 2798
